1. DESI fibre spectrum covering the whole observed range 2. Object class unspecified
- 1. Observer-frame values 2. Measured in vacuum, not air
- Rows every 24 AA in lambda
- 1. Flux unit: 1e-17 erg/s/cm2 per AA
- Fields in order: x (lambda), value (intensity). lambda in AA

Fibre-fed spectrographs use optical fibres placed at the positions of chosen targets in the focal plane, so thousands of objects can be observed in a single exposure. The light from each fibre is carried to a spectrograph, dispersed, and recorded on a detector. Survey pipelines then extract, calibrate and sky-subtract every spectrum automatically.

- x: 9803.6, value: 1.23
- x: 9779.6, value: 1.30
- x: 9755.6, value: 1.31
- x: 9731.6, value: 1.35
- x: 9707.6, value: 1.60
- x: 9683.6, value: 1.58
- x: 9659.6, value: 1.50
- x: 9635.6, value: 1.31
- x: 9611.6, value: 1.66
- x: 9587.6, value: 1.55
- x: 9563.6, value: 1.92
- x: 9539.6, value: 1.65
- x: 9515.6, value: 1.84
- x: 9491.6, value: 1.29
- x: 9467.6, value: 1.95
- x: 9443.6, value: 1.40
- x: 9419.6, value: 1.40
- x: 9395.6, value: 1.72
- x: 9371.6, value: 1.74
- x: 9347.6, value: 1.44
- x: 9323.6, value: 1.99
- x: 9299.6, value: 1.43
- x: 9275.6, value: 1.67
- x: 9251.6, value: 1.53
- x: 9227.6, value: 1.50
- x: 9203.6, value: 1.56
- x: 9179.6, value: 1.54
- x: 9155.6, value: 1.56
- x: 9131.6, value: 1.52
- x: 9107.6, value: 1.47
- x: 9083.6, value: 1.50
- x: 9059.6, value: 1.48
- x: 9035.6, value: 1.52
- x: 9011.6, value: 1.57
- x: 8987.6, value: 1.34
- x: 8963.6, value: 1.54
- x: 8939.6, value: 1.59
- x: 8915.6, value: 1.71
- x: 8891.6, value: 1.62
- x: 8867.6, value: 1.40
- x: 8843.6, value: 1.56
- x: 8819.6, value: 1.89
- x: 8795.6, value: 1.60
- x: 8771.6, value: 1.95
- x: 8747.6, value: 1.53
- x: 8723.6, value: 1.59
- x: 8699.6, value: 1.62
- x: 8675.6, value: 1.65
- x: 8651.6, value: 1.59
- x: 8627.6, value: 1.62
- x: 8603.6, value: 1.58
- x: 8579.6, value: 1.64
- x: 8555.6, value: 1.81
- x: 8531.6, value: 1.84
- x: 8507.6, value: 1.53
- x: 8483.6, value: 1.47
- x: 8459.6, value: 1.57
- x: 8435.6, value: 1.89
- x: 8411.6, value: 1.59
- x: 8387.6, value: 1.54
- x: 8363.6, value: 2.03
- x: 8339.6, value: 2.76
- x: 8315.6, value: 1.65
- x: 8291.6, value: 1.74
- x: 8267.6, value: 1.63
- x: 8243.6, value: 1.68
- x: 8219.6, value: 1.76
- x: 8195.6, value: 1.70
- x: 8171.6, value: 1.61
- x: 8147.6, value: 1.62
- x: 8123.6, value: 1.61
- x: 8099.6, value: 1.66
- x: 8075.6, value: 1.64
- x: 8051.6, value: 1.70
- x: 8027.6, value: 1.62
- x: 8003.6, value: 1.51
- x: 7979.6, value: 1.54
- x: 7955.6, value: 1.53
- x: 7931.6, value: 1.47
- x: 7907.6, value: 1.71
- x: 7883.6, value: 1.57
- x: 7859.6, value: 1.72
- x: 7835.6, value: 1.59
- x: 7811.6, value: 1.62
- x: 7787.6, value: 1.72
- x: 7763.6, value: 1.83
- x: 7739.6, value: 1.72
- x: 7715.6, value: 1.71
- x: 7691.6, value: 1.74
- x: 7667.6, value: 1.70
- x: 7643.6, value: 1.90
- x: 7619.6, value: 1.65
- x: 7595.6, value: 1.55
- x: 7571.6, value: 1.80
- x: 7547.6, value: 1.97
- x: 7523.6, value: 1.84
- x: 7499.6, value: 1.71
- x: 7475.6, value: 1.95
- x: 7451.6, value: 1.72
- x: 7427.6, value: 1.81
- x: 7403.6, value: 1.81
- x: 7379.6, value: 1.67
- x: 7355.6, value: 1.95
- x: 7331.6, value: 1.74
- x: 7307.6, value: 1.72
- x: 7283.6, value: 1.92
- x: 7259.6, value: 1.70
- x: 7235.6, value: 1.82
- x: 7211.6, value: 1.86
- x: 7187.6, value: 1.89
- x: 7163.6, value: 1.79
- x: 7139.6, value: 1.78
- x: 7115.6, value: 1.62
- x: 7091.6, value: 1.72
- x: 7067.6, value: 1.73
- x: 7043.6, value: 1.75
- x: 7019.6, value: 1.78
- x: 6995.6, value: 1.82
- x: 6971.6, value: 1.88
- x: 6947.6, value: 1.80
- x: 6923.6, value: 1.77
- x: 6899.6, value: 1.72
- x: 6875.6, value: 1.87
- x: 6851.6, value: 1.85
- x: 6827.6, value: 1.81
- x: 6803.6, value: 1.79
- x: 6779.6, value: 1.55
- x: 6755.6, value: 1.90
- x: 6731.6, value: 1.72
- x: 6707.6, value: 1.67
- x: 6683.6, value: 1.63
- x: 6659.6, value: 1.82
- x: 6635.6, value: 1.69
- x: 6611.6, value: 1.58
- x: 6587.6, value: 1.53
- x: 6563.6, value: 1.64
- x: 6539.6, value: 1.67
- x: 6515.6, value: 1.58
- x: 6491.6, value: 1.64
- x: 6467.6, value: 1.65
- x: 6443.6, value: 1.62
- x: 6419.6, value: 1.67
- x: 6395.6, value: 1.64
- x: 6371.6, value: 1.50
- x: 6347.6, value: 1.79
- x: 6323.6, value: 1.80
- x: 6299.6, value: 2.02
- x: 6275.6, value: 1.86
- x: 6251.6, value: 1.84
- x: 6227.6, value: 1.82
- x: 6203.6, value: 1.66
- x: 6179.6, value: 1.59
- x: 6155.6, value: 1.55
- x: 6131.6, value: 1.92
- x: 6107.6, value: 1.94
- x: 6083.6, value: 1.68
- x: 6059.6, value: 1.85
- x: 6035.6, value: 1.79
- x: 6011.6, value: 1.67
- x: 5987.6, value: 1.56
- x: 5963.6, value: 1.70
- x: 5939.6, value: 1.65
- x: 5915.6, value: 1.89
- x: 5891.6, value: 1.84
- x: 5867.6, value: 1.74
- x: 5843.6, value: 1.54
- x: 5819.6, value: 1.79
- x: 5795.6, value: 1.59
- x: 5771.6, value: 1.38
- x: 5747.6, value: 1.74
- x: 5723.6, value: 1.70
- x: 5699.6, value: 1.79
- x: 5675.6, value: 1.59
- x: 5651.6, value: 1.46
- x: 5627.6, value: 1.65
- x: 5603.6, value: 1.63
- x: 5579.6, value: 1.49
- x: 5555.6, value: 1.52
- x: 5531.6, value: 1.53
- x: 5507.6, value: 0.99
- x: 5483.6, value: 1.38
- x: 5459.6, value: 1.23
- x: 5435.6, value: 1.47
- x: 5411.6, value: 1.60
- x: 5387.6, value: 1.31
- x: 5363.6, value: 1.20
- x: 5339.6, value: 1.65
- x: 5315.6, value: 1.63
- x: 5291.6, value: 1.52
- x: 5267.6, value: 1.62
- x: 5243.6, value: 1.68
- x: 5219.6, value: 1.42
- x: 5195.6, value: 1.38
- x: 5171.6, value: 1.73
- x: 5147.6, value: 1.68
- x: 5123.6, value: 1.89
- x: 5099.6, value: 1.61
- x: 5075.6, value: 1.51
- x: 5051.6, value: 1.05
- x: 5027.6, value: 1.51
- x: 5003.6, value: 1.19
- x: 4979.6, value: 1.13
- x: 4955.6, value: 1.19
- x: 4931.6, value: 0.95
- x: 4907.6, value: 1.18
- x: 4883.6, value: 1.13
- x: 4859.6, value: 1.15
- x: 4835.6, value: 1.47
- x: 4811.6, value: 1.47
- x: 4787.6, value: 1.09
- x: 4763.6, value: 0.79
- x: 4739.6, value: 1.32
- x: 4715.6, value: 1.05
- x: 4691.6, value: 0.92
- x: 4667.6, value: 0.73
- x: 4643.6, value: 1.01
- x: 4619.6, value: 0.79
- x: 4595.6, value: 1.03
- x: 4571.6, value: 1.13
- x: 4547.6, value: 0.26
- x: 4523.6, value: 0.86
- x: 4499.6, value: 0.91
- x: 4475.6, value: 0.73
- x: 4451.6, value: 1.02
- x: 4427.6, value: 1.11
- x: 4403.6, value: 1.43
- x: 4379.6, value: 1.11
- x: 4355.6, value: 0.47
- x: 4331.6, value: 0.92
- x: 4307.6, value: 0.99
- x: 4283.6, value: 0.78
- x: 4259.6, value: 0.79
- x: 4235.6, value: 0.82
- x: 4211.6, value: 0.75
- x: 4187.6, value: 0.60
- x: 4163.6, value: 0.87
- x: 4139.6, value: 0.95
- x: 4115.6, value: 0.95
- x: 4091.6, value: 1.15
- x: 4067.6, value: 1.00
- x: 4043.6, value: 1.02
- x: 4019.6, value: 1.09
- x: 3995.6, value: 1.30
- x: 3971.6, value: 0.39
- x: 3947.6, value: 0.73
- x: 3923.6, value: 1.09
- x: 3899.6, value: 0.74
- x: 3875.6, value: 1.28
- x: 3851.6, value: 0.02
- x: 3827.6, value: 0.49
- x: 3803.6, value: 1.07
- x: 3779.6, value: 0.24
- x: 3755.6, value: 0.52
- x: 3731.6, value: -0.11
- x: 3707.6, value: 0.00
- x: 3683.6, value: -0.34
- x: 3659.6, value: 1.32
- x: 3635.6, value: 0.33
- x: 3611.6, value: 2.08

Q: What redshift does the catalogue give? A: 0.270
